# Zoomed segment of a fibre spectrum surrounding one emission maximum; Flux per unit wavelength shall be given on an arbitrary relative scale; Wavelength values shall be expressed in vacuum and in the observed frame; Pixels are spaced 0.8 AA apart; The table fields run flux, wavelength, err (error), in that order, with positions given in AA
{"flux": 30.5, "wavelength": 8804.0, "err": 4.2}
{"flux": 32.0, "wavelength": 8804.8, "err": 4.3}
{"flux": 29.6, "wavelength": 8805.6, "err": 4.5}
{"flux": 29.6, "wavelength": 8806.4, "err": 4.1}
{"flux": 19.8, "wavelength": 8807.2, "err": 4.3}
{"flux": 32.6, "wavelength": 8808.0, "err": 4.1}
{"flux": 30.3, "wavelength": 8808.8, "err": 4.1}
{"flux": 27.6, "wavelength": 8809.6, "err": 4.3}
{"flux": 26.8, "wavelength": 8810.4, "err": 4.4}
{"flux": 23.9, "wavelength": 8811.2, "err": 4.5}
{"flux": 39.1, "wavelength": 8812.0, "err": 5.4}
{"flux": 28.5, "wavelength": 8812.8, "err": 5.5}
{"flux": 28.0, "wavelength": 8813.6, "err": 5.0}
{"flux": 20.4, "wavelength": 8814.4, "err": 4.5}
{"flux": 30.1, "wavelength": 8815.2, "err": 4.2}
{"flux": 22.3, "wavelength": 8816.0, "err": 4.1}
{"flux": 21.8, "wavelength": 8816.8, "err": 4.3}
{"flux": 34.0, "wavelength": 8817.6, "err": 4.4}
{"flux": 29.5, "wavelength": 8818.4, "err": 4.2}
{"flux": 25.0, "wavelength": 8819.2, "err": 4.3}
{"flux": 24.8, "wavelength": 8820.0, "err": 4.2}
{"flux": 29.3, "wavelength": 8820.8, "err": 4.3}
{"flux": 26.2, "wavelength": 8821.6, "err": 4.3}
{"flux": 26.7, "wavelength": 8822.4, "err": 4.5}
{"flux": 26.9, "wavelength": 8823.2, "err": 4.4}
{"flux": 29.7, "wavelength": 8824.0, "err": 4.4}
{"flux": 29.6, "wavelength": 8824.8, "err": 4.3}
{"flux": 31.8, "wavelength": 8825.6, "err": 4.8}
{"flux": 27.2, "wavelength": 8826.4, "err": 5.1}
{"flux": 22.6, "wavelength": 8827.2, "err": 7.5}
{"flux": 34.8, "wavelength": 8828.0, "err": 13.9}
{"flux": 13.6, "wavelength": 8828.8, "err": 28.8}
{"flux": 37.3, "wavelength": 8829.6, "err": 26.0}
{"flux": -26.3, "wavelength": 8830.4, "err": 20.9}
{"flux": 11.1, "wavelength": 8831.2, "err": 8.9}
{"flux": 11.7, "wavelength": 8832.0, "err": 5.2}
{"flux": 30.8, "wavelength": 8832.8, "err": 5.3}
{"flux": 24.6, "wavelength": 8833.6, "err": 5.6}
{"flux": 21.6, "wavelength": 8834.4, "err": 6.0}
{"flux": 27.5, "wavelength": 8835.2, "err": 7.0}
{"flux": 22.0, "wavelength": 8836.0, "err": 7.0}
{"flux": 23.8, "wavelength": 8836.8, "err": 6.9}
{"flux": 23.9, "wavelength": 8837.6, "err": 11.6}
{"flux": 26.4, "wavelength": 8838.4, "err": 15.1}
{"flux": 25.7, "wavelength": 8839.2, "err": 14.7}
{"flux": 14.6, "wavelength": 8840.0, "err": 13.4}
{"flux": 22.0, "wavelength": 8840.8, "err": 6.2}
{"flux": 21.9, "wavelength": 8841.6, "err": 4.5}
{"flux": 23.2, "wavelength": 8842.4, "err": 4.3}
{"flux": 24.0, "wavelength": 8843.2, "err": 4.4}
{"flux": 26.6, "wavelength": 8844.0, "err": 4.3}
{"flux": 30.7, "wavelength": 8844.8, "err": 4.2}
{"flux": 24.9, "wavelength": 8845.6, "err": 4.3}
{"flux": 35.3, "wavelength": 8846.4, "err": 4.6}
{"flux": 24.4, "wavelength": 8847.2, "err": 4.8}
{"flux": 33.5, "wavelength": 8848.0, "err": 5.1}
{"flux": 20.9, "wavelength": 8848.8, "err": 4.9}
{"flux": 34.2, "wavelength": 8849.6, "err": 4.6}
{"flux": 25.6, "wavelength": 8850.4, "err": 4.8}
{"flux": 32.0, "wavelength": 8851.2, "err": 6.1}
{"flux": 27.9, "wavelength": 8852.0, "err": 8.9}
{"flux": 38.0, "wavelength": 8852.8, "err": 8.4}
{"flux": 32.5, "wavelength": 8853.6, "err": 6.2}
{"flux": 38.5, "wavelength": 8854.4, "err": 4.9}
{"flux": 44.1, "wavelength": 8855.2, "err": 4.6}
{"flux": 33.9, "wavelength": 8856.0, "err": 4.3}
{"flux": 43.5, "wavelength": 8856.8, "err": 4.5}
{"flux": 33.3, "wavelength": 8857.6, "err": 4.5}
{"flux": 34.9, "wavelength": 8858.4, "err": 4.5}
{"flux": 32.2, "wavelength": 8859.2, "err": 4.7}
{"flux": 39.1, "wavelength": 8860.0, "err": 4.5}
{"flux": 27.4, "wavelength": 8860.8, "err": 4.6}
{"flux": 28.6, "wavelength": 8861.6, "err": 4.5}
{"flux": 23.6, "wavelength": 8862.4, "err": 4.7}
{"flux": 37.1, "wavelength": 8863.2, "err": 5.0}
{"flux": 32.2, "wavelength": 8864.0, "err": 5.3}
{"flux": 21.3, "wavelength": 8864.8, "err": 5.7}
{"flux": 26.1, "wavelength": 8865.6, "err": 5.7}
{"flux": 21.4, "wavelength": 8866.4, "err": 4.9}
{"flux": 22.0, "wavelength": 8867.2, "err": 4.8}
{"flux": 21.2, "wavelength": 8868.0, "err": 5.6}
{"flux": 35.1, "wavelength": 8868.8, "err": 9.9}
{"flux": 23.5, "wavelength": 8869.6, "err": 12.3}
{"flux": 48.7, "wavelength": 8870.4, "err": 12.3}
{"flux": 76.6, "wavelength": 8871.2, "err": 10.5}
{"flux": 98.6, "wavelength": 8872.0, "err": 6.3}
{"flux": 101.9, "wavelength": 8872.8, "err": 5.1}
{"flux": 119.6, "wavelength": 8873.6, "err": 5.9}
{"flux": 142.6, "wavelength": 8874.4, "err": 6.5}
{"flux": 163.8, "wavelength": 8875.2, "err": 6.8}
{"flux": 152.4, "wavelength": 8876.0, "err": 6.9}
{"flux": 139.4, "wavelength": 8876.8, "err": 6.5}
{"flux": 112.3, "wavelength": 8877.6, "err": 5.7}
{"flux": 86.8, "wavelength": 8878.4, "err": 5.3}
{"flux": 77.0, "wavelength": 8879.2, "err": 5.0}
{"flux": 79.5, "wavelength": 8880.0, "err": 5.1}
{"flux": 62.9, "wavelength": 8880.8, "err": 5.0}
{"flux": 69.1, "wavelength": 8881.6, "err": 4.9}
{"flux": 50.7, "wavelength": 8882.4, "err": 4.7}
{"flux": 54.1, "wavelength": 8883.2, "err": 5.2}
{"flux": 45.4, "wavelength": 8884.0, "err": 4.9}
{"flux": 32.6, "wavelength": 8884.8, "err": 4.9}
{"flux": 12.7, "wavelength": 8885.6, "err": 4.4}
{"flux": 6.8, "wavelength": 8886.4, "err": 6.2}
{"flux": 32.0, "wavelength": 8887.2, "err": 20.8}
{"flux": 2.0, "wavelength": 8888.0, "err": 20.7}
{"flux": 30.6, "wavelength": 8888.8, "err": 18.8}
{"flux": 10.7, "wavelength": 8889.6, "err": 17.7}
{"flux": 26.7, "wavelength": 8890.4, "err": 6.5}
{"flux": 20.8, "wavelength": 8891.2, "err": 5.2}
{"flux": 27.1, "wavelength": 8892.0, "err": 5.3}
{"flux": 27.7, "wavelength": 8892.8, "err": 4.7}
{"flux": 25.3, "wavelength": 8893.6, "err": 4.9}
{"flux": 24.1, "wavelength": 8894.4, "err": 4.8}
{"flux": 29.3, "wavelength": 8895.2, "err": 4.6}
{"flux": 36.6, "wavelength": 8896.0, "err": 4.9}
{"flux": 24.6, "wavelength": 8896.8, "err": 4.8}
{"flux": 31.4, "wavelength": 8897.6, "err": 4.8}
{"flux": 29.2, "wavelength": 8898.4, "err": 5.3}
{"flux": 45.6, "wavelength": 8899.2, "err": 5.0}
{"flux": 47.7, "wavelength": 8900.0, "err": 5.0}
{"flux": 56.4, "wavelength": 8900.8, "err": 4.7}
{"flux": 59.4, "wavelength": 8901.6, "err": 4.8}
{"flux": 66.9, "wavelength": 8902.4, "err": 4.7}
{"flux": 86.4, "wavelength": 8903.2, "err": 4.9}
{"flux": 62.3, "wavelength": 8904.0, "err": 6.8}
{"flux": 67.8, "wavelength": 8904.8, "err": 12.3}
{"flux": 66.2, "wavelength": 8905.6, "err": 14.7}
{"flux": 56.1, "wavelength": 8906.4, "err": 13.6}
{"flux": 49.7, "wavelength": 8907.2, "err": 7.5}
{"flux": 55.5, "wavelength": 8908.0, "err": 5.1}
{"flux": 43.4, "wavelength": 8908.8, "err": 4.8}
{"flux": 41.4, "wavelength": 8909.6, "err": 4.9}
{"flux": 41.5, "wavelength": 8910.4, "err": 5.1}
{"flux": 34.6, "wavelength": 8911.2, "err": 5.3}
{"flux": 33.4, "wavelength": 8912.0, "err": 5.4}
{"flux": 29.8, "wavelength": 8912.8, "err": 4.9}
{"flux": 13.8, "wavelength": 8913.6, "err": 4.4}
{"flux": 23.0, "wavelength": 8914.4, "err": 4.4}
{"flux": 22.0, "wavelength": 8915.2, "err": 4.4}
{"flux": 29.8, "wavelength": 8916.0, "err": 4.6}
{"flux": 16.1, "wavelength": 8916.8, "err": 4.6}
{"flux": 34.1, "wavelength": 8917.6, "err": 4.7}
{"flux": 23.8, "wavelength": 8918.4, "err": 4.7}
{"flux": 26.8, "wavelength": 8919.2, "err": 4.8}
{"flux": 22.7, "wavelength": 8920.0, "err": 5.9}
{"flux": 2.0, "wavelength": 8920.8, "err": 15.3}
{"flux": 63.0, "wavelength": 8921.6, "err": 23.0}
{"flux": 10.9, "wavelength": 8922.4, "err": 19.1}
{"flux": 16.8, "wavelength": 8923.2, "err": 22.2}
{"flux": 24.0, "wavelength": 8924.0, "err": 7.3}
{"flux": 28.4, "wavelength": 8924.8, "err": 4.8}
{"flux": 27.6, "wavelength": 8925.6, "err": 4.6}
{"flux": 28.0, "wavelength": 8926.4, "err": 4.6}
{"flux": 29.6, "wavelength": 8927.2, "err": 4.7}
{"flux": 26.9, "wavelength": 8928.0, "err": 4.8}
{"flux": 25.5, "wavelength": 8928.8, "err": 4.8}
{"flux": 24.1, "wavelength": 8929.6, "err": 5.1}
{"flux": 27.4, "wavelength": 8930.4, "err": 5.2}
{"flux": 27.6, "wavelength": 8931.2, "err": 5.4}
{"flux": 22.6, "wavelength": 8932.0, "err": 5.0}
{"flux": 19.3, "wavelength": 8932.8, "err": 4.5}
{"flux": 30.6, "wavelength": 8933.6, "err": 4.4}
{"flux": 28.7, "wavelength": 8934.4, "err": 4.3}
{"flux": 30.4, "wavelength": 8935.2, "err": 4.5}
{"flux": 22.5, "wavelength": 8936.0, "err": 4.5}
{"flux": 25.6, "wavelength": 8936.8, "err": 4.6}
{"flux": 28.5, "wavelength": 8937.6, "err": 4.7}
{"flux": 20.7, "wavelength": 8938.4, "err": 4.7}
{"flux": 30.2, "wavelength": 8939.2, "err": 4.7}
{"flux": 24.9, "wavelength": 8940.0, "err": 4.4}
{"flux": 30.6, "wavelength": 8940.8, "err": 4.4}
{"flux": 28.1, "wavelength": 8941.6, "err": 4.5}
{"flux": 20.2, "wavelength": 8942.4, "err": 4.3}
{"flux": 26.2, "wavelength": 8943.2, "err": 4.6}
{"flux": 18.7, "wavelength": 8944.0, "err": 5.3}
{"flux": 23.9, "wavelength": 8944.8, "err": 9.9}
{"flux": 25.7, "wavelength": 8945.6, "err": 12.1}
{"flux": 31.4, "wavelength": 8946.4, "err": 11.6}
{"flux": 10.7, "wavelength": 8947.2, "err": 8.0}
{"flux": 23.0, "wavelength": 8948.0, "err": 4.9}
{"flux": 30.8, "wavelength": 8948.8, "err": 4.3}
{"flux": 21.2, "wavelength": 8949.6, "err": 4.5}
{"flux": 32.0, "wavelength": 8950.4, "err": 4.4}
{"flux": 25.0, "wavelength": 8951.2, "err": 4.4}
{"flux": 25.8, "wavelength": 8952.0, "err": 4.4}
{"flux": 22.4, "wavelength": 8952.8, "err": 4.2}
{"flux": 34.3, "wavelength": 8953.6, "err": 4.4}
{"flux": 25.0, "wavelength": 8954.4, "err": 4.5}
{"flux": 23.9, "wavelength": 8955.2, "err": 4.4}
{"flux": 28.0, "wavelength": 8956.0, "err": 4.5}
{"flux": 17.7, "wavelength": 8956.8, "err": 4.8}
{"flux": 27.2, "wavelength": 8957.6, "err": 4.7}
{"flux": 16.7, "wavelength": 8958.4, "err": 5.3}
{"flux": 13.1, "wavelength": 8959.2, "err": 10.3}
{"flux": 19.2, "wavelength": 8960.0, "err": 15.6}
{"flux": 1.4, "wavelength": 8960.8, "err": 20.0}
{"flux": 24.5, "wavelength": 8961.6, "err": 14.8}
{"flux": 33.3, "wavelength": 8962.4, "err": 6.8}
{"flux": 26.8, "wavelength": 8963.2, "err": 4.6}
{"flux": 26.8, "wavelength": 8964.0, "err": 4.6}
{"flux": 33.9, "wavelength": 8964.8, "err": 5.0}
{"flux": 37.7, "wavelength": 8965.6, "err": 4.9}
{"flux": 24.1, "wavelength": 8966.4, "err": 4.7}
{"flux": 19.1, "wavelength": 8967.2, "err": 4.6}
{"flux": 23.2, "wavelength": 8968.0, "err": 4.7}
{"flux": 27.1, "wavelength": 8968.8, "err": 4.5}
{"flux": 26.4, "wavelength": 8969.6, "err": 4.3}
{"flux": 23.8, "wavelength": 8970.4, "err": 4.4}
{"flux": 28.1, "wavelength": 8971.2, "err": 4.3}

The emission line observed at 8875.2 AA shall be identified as H-alpha 6563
